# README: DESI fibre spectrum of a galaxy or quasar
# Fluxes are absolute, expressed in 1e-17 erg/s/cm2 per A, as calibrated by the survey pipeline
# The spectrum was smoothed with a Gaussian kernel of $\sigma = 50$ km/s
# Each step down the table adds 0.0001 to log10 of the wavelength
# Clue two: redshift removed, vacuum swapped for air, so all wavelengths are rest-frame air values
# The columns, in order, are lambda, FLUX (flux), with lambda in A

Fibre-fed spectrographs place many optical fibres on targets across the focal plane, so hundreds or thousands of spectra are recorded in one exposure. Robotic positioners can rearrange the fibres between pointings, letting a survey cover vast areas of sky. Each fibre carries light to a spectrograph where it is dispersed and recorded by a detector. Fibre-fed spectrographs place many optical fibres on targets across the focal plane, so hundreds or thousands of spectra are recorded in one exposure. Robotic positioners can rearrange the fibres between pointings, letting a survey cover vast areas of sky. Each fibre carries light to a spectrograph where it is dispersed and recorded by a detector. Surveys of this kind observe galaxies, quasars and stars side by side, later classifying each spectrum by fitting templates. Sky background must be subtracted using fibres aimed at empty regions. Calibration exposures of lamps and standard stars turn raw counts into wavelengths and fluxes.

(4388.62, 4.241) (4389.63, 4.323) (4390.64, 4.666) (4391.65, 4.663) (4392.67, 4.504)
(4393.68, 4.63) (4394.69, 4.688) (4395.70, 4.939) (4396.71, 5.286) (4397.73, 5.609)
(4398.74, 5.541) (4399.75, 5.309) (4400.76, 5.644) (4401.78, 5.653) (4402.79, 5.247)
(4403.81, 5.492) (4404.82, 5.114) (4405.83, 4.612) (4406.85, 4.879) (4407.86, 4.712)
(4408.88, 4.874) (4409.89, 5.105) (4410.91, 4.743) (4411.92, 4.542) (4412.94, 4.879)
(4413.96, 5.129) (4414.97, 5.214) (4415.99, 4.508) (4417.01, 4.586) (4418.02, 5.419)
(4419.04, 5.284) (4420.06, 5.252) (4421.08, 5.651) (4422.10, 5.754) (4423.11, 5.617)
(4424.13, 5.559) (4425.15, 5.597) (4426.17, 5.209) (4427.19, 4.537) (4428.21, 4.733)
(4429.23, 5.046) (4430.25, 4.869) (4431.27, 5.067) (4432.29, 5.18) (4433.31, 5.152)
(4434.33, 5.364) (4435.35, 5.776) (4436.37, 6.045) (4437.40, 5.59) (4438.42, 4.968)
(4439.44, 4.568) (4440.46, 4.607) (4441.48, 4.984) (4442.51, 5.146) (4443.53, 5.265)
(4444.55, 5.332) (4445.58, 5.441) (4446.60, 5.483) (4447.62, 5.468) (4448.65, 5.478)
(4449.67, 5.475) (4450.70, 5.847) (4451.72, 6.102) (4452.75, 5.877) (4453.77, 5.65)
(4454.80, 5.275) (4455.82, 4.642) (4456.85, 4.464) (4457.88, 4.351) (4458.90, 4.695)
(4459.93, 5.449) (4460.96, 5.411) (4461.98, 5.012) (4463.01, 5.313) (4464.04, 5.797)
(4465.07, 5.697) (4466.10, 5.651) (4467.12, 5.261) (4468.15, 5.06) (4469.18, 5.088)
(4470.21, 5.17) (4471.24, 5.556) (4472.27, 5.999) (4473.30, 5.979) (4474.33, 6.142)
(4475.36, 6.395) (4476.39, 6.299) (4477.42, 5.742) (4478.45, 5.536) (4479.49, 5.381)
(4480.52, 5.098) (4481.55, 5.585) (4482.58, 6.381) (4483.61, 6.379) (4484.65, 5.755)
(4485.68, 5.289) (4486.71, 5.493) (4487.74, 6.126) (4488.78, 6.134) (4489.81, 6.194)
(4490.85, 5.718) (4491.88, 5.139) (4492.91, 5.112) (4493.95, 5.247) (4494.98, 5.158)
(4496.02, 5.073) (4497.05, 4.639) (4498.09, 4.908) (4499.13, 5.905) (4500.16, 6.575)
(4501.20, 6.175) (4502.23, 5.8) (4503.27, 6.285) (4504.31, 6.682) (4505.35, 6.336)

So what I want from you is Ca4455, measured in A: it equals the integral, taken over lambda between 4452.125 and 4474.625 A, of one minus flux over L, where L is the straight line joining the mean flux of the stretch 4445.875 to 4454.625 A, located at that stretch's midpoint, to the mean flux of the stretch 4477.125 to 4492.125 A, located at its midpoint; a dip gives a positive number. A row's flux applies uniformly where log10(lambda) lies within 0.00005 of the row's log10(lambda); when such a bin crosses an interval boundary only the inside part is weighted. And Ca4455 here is 1.4 A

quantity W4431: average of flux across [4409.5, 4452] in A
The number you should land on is 5.22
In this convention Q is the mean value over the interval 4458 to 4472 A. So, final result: 5.31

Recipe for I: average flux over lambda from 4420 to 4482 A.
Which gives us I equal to 5.37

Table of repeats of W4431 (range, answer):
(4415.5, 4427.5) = 5.26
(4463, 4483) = 5.66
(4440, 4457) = 5.35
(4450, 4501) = 5.53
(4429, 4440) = 5.24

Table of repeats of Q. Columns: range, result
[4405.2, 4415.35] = 4.87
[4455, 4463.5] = 4.93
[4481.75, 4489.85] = 5.94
